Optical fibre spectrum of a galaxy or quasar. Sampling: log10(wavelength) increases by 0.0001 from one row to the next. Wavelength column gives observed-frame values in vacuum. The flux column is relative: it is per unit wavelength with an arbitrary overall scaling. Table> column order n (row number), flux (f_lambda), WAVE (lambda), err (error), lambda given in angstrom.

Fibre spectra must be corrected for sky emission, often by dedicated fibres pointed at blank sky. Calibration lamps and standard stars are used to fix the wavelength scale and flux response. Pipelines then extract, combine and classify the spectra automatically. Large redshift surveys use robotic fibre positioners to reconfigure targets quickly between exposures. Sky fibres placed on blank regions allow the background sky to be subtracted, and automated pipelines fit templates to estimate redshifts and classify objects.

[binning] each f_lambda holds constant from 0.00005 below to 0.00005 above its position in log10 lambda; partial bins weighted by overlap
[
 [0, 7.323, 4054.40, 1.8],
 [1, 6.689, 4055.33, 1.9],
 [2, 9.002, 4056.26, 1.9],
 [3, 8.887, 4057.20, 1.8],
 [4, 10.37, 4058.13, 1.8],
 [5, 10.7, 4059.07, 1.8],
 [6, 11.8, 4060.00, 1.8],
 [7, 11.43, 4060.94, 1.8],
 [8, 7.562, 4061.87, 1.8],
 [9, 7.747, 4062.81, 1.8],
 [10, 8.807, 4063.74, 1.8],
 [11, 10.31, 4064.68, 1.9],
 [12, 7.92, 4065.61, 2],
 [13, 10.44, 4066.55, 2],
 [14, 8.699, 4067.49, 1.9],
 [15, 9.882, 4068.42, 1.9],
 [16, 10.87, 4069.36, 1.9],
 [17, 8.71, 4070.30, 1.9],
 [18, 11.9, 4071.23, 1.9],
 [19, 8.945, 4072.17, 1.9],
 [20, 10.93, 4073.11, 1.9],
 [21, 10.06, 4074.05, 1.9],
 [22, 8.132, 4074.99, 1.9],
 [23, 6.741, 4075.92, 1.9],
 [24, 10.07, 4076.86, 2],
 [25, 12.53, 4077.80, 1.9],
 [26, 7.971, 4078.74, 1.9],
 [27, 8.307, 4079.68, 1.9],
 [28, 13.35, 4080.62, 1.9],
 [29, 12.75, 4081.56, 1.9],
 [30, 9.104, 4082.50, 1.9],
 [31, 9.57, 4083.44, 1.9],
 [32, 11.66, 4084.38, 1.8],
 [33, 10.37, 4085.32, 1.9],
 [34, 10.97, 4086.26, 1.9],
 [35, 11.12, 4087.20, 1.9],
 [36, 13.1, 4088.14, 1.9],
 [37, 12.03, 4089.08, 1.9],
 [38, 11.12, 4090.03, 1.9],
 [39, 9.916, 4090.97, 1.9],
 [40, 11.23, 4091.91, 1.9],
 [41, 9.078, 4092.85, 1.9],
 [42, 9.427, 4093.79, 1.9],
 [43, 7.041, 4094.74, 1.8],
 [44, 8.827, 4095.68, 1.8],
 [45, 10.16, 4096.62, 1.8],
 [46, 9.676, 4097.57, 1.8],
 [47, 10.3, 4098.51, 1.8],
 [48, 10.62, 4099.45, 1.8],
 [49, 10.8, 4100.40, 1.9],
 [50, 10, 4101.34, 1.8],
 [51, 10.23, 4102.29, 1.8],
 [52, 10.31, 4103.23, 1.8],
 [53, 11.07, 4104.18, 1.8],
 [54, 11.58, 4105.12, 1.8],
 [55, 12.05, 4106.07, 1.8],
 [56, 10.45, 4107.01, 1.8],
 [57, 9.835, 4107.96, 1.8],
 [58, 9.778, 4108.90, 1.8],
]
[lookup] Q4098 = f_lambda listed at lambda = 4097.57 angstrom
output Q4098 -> 9.676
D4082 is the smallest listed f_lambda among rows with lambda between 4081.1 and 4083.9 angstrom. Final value 9.104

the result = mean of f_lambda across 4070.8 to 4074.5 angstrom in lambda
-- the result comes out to 10.4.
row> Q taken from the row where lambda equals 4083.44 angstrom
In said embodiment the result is 9.57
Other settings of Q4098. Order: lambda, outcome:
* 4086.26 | 10.97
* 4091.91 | 11.23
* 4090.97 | 9.916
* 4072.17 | 8.945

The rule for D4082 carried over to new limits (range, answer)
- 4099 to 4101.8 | 10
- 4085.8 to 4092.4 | 9.916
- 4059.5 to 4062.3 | 7.562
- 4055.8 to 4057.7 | 8.887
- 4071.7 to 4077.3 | 6.741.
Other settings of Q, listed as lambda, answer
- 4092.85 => 9.078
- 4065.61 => 7.92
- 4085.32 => 10.37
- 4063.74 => 8.807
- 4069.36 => 10.87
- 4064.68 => 10.31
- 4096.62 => 10.16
